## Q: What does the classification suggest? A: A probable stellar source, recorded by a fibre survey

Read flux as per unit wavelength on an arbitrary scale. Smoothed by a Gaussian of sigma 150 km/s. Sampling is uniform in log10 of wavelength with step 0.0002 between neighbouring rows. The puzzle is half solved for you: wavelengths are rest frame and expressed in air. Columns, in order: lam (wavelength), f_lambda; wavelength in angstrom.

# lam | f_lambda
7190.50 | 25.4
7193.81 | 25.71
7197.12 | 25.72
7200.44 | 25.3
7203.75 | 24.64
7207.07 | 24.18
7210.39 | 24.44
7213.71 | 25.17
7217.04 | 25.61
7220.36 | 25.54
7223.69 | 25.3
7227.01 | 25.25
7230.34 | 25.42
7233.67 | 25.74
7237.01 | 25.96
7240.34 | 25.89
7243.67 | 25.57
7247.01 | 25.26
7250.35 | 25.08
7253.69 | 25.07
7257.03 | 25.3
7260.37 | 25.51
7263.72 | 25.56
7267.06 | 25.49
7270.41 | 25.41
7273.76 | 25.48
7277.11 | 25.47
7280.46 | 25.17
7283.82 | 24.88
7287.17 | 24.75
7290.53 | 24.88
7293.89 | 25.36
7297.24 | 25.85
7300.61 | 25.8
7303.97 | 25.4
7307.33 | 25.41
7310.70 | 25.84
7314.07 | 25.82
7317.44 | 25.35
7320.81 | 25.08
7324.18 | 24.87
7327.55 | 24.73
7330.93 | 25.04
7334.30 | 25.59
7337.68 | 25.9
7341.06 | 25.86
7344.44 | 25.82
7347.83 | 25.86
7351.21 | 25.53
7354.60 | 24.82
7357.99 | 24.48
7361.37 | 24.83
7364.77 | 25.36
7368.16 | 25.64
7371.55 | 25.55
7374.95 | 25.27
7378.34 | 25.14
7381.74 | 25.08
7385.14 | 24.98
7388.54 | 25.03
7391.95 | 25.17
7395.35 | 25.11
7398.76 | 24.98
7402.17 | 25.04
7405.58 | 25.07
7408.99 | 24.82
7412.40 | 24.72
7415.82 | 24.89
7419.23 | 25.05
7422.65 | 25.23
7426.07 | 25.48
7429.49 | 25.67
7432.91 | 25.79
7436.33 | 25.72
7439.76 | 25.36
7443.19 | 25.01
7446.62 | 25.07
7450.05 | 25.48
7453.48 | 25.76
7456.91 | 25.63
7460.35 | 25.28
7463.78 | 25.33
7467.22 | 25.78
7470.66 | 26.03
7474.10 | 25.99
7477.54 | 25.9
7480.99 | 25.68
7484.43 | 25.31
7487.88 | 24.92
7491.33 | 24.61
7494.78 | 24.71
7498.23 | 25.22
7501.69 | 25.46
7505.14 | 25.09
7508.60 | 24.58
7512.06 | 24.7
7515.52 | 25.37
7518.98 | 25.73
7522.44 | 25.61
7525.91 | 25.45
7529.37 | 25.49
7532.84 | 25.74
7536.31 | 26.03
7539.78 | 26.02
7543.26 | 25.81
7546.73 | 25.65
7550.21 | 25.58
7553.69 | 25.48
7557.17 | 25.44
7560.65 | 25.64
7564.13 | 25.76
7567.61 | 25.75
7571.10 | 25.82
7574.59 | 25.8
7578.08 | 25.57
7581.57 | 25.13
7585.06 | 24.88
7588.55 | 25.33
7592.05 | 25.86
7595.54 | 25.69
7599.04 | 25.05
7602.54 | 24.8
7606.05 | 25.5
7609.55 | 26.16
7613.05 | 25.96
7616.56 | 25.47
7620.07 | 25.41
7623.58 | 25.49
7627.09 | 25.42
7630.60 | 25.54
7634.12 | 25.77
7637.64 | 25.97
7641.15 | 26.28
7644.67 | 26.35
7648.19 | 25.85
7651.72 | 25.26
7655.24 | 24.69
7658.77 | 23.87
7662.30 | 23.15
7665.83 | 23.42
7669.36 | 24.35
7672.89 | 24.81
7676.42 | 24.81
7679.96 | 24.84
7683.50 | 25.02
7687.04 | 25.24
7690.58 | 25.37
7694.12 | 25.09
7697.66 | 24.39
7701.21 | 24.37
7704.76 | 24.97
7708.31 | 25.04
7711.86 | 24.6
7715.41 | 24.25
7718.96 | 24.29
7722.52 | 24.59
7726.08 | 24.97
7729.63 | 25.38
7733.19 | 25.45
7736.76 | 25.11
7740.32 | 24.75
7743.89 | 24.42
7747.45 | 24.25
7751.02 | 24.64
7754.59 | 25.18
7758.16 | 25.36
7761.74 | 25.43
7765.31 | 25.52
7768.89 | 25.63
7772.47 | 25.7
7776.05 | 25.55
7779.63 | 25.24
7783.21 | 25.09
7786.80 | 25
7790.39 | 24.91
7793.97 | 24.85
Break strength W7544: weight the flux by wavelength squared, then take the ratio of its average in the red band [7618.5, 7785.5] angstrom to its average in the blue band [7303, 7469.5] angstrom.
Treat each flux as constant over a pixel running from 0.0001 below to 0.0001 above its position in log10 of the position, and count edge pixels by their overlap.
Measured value 1.1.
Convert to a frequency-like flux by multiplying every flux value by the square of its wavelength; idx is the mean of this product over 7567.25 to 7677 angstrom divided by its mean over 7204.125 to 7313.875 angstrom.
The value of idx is 1.10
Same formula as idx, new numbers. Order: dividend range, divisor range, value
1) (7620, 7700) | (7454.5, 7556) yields 1.02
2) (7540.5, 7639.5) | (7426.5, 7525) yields 1.04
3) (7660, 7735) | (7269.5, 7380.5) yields 1.08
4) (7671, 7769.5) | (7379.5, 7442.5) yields 1.07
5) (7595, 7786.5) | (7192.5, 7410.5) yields 1.10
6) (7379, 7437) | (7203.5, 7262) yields 1.04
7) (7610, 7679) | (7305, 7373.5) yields 1.08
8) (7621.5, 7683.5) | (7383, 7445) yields 1.06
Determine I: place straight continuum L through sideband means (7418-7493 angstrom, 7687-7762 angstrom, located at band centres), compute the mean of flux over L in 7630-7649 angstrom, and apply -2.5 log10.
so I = -0.04 mag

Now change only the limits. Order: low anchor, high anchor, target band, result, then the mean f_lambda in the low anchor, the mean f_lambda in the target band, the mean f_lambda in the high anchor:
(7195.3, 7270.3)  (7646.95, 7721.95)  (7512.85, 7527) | -0.026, 25.3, 25.5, 24.6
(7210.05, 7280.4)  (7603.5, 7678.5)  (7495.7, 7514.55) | 0.012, 25.4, 25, 25.2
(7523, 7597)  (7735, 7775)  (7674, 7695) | 0.010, 25.6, 25.1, 25.1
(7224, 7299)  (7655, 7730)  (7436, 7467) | -0.016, 25.4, 25.4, 24.6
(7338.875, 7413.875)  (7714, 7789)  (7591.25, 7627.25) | -0.018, 25.2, 25.5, 25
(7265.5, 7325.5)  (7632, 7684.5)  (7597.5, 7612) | -0.017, 25.4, 25.4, 25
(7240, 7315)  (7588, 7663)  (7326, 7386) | 0.004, 25.4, 25.3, 25.4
